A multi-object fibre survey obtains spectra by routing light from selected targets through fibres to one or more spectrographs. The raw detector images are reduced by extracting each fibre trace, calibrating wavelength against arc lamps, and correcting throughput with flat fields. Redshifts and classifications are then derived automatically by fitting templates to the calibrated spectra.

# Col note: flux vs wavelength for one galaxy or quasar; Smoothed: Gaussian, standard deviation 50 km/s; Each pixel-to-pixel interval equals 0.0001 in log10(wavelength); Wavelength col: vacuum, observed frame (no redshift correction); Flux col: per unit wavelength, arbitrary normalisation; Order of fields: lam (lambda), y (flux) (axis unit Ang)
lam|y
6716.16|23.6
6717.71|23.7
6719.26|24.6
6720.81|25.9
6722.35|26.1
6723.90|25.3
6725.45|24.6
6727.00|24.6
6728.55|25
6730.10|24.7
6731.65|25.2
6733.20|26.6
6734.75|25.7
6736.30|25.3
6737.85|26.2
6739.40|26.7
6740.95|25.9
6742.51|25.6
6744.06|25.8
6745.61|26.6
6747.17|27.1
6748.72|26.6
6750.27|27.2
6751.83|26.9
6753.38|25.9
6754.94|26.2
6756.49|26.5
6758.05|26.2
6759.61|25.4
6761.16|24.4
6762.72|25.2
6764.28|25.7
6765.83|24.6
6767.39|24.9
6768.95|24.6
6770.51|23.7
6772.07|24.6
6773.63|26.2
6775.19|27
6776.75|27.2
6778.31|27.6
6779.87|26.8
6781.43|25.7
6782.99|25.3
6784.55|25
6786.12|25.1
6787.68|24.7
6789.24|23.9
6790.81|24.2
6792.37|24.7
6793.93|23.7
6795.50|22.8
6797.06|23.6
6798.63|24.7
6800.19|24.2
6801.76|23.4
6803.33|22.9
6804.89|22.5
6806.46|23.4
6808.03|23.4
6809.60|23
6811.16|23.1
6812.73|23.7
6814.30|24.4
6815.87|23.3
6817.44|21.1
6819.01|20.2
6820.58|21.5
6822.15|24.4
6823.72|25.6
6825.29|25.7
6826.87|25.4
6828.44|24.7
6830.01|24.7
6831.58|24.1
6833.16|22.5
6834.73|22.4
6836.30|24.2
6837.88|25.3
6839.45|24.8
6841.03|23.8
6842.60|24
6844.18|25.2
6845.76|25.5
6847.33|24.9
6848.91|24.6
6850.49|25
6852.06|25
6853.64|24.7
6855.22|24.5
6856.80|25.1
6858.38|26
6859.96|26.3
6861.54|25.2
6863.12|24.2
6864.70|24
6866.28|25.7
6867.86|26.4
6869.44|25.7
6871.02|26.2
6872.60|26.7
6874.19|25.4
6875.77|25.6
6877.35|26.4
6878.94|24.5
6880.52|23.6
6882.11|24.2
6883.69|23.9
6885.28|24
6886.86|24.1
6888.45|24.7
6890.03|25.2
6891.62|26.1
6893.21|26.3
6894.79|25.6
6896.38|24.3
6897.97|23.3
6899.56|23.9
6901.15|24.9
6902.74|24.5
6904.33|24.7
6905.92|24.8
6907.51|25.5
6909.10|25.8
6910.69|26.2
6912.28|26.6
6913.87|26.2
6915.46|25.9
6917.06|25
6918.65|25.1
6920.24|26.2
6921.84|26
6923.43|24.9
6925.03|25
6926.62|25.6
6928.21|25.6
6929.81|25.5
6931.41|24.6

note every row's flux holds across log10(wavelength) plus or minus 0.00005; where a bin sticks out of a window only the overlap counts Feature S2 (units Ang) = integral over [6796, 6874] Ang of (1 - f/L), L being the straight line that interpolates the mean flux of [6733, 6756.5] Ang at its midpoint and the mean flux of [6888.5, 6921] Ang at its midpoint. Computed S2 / 4.3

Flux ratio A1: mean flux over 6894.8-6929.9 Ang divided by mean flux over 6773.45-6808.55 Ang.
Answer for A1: 1.0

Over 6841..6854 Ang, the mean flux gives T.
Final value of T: 24.8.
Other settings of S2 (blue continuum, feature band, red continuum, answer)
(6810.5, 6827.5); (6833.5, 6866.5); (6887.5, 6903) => -0.95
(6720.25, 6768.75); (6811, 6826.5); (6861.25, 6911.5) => 1.23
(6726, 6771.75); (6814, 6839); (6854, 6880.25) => 1.76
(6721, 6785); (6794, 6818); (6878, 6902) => 1.88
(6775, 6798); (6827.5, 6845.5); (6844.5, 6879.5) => 0.76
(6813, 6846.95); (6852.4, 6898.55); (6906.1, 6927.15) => -0.48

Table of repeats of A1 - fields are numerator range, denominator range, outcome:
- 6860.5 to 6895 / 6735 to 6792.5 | 0.98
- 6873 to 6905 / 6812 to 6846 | 1.04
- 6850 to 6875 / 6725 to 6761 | 0.98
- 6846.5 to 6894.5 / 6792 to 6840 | 1.06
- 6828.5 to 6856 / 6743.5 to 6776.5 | 0.95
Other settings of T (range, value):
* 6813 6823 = 22.6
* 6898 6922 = 25.3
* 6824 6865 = 24.7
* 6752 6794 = 25.4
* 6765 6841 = 24.3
